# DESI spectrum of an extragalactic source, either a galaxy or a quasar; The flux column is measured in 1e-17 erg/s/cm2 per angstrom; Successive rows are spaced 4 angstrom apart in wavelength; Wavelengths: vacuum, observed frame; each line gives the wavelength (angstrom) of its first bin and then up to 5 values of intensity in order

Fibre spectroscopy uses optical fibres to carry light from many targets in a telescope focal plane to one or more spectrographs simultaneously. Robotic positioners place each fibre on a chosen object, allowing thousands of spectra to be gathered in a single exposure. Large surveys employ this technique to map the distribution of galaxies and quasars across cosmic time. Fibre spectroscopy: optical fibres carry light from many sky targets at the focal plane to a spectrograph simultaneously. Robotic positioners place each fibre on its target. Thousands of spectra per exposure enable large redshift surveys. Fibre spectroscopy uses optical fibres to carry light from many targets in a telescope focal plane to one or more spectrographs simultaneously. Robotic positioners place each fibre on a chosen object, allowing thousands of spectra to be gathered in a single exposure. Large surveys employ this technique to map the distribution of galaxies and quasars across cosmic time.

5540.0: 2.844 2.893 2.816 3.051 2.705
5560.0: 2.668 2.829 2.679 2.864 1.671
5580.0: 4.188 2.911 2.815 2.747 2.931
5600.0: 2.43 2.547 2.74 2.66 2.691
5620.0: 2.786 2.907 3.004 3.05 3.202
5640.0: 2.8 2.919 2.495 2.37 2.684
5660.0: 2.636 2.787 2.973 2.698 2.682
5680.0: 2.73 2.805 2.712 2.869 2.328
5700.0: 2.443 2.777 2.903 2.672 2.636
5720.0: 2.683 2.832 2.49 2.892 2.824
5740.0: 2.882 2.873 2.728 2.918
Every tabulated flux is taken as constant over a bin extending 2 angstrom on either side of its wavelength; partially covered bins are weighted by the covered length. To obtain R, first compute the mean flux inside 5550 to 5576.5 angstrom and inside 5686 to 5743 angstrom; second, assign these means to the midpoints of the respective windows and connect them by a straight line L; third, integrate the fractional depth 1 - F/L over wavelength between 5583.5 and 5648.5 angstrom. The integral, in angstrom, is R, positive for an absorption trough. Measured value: -2.57 angstrom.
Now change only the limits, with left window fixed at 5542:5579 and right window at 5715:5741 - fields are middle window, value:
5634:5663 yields 0.07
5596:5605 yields 0.50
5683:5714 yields 0.67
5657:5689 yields -0.13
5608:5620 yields 0.13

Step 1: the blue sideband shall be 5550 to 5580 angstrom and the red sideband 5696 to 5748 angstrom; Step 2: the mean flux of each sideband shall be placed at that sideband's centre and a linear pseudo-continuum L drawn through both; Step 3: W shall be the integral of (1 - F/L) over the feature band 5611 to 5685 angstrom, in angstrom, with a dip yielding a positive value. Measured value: -1.4 angstrom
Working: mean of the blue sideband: 2.74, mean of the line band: 2.78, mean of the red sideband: 2.73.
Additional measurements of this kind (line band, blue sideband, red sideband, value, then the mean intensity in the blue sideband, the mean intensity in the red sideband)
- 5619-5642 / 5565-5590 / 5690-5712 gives -1.6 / 2.85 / 2.66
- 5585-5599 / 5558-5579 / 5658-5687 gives -0.8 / 2.62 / 2.76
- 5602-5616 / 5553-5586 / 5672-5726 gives 0.6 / 2.82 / 2.7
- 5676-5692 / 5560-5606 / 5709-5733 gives -0.2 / 2.78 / 2.7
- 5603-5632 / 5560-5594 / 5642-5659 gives -0.8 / 2.83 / 2.62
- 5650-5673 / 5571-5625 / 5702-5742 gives 0.6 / 2.77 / 2.76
